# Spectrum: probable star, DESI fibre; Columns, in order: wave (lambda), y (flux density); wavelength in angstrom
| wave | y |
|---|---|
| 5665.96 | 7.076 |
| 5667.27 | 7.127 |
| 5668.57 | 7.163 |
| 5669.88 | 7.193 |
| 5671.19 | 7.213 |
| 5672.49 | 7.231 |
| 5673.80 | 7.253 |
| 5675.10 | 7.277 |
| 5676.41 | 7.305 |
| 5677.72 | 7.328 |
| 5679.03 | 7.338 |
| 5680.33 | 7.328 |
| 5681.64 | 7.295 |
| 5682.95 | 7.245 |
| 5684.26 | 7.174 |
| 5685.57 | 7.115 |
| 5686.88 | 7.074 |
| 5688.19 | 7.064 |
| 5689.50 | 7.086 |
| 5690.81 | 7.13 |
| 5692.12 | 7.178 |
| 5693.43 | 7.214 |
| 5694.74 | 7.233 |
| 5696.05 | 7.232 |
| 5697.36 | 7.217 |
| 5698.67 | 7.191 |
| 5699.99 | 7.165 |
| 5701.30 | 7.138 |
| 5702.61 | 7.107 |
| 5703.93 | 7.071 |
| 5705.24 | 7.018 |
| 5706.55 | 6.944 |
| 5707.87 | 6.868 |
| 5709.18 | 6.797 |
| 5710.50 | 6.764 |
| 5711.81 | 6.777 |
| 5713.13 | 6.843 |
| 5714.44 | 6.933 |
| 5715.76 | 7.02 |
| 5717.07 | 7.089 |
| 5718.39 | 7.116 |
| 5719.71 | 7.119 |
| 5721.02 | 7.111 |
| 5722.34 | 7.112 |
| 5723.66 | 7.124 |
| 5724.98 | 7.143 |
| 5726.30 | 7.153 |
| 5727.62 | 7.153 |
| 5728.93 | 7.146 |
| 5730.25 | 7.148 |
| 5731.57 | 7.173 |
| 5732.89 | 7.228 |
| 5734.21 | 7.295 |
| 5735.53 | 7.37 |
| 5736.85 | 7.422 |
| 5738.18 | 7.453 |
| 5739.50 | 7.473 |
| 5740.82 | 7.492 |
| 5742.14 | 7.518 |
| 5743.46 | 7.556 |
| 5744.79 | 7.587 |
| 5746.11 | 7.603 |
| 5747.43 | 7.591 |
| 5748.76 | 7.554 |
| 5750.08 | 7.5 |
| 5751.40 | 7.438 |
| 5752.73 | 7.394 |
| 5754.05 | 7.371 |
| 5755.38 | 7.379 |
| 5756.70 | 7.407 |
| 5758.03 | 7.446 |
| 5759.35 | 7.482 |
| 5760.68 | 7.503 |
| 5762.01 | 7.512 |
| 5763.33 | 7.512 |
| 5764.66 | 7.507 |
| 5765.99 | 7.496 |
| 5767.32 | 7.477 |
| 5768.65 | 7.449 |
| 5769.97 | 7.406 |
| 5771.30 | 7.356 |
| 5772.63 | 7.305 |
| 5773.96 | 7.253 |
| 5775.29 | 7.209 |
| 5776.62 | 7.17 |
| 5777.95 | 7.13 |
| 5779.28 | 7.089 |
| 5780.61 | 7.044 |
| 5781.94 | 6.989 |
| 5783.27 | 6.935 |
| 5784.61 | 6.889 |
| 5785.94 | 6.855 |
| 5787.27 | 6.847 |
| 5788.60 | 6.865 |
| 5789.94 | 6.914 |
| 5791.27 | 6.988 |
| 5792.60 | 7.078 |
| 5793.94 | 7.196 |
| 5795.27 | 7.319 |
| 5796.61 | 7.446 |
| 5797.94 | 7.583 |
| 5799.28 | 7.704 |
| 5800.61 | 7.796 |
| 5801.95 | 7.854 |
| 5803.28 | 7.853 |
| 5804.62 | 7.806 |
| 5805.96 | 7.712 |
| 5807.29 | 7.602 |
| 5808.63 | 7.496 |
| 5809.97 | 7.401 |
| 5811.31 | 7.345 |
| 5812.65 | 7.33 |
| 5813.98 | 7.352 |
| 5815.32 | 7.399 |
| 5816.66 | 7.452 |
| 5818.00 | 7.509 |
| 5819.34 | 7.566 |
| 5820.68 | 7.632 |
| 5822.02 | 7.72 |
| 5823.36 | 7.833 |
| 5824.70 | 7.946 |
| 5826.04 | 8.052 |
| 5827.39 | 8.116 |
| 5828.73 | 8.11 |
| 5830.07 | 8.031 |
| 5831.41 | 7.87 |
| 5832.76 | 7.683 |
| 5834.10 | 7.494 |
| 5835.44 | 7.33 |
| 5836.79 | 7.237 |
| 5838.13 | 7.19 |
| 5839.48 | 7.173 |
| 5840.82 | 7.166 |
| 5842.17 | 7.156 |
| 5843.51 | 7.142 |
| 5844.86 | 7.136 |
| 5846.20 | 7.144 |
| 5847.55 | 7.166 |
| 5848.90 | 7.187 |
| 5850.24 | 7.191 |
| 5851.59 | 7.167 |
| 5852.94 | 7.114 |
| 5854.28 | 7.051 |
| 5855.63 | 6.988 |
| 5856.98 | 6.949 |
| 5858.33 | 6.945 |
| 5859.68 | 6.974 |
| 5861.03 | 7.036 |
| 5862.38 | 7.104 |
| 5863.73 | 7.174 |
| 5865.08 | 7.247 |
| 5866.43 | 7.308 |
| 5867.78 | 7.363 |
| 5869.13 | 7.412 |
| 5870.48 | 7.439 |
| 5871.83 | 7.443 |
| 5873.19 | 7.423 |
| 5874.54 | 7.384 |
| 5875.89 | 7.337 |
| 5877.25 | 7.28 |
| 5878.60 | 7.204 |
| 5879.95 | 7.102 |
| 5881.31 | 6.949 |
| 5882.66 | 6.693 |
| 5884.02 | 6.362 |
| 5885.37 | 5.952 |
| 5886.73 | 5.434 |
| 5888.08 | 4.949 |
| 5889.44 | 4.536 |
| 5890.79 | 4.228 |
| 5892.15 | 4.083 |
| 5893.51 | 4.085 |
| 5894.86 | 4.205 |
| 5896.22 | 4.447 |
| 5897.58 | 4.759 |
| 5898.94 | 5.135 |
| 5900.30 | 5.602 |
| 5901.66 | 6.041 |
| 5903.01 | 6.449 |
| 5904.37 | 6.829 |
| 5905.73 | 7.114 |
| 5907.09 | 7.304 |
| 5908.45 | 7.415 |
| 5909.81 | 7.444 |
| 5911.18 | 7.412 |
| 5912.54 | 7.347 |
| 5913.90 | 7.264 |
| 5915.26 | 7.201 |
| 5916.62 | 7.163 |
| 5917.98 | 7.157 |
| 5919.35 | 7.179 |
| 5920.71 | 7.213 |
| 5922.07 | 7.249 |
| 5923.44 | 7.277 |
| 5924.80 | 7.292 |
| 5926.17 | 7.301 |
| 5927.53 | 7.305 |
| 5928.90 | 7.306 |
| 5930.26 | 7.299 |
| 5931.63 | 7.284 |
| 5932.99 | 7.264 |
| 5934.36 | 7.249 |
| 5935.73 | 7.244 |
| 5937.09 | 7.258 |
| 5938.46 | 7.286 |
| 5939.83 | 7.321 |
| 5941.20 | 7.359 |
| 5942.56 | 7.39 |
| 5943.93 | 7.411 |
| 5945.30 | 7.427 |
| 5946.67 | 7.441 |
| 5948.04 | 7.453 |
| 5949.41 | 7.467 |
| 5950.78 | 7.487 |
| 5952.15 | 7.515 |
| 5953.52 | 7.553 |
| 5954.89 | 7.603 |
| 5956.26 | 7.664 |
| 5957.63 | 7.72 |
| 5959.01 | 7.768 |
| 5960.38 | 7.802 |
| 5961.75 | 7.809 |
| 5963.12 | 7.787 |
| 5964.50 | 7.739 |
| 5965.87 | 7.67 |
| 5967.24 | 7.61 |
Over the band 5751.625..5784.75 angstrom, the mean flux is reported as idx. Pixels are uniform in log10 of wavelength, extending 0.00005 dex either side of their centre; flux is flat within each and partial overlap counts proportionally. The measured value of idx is 7.32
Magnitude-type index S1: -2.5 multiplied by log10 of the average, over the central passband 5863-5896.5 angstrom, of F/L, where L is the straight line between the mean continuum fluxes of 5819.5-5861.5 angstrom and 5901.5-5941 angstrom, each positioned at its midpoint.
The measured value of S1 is 0.16 mag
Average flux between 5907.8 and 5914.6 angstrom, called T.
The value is 7.37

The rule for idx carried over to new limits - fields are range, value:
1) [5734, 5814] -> 7.38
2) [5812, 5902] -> 6.85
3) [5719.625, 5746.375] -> 7.3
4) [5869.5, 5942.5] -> 6.65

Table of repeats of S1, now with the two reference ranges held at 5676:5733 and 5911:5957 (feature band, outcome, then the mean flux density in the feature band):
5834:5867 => 0.02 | 7.14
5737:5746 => -0.05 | 7.51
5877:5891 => 0.20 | 6.09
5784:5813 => -0.02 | 7.36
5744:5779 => -0.04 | 7.42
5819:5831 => -0.10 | 7.9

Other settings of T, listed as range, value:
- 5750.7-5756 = 7.39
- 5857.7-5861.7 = 6.98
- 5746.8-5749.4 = 7.55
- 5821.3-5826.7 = 7.89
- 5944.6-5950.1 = 7.44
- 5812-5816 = 7.37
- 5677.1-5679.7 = 7.35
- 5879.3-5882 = 7.02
